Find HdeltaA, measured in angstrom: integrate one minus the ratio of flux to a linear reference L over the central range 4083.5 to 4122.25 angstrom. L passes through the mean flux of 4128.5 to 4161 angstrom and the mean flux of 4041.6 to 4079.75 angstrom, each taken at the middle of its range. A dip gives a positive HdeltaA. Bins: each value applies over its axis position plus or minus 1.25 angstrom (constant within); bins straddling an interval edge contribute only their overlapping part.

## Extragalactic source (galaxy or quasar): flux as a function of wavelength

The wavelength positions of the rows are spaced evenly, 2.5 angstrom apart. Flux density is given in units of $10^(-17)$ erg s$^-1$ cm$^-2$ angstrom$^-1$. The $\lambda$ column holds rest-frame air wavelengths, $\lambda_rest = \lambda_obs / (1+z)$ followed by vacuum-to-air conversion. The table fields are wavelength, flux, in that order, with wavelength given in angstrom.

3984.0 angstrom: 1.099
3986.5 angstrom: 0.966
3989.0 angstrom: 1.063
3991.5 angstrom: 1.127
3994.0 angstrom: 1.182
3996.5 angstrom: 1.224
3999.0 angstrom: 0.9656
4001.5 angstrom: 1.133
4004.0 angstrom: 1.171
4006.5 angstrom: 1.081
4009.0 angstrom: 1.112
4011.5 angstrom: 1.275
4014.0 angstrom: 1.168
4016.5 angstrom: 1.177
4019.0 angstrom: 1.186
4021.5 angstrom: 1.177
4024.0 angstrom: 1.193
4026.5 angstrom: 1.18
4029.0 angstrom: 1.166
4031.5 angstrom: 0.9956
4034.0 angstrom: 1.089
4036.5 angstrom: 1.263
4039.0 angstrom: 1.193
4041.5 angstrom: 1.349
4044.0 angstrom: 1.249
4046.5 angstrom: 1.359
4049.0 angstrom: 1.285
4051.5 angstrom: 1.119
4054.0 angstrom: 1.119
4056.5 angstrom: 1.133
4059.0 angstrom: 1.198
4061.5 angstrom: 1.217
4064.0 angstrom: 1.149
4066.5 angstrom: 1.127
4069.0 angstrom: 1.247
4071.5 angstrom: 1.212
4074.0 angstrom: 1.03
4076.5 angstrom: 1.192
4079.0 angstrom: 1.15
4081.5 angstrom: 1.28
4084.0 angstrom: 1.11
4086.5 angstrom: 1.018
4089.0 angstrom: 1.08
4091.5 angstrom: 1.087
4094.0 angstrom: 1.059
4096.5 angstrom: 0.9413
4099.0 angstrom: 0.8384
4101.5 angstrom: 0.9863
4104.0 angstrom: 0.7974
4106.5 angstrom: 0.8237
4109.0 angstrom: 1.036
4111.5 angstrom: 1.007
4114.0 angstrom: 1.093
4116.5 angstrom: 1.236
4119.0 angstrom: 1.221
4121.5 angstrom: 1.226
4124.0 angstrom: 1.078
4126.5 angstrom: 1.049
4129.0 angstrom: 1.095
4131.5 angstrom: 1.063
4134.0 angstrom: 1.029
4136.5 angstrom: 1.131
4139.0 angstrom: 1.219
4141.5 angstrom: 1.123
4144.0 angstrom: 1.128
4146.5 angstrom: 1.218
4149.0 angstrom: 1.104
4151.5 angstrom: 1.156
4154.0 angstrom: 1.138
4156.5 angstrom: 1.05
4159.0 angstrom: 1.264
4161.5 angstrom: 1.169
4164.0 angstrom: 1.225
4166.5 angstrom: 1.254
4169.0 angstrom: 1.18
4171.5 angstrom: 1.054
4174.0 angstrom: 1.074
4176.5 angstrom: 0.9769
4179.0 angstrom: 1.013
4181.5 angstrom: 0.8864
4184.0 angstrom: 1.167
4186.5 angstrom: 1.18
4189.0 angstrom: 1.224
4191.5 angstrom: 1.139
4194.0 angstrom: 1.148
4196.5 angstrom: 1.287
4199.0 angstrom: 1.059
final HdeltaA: 4.4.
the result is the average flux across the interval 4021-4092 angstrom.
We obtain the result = 1.17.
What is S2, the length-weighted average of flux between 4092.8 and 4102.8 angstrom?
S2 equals 0.955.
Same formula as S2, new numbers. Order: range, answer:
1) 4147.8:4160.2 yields 1.14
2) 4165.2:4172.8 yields 1.16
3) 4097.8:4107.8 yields 0.862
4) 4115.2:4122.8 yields 1.23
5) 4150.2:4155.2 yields 1.15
